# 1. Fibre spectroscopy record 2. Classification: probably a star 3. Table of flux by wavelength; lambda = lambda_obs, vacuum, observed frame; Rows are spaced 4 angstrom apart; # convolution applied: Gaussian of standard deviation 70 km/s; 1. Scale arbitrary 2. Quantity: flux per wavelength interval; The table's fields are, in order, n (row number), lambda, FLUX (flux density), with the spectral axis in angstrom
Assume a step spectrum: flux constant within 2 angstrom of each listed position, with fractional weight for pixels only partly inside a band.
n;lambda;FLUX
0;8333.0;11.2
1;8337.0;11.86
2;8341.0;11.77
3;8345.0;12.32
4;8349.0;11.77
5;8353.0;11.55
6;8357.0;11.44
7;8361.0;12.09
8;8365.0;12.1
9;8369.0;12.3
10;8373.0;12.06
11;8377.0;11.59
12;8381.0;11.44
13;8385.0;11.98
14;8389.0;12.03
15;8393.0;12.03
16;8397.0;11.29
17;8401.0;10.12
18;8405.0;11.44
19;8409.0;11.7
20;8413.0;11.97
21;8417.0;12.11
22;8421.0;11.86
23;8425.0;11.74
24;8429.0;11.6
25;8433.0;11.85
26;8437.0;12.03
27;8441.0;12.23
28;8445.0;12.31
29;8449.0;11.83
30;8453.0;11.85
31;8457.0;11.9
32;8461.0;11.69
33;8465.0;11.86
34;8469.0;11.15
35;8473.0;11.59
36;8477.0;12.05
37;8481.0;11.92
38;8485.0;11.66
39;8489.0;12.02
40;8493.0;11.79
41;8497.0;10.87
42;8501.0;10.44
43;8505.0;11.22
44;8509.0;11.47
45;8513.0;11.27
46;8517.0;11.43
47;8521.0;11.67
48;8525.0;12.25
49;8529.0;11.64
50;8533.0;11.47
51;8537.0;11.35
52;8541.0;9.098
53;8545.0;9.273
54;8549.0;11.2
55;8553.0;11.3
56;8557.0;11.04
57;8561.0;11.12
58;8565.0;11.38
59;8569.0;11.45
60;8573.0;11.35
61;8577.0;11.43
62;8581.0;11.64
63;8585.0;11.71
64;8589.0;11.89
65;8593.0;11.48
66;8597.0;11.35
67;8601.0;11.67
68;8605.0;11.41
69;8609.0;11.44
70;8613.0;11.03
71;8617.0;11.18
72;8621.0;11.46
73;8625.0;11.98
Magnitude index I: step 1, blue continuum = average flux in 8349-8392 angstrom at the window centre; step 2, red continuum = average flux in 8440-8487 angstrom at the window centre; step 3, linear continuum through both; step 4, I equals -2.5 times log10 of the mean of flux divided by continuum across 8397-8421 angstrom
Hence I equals 0.03 mag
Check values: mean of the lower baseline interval 11.9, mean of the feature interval 11.5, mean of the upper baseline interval 11.8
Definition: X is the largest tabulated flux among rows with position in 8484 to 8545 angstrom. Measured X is 12.25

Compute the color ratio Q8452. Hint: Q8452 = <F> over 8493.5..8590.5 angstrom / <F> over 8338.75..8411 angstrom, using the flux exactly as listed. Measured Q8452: 0.96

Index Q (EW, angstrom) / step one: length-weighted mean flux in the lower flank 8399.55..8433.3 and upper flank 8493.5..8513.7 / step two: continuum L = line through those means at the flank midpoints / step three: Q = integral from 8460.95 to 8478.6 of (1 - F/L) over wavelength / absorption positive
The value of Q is -0.6 angstrom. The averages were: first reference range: 11.6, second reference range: 11.1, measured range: 11.7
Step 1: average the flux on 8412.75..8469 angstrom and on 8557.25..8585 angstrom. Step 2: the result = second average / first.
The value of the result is 0.96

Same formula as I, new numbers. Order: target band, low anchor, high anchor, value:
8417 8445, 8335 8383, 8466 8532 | -0.02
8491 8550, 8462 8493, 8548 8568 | 0.04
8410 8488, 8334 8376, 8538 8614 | -0.02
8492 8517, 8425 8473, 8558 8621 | 0.05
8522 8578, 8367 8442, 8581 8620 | 0.04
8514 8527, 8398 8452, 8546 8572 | -0.04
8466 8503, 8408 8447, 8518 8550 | -0.01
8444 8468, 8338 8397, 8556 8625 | -0.01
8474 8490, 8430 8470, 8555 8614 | -0.01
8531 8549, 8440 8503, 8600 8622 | 0.11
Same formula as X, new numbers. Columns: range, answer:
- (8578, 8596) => 11.89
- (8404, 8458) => 12.31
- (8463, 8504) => 12.05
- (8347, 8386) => 12.3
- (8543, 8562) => 11.3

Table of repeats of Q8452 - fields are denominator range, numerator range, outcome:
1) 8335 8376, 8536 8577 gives 0.91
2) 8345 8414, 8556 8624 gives 0.98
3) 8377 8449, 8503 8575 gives 0.95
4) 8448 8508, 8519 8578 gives 0.96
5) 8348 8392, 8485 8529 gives 0.97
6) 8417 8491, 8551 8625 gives 0.96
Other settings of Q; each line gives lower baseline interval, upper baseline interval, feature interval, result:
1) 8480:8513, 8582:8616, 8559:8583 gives 0.2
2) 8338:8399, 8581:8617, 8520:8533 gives -0.2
